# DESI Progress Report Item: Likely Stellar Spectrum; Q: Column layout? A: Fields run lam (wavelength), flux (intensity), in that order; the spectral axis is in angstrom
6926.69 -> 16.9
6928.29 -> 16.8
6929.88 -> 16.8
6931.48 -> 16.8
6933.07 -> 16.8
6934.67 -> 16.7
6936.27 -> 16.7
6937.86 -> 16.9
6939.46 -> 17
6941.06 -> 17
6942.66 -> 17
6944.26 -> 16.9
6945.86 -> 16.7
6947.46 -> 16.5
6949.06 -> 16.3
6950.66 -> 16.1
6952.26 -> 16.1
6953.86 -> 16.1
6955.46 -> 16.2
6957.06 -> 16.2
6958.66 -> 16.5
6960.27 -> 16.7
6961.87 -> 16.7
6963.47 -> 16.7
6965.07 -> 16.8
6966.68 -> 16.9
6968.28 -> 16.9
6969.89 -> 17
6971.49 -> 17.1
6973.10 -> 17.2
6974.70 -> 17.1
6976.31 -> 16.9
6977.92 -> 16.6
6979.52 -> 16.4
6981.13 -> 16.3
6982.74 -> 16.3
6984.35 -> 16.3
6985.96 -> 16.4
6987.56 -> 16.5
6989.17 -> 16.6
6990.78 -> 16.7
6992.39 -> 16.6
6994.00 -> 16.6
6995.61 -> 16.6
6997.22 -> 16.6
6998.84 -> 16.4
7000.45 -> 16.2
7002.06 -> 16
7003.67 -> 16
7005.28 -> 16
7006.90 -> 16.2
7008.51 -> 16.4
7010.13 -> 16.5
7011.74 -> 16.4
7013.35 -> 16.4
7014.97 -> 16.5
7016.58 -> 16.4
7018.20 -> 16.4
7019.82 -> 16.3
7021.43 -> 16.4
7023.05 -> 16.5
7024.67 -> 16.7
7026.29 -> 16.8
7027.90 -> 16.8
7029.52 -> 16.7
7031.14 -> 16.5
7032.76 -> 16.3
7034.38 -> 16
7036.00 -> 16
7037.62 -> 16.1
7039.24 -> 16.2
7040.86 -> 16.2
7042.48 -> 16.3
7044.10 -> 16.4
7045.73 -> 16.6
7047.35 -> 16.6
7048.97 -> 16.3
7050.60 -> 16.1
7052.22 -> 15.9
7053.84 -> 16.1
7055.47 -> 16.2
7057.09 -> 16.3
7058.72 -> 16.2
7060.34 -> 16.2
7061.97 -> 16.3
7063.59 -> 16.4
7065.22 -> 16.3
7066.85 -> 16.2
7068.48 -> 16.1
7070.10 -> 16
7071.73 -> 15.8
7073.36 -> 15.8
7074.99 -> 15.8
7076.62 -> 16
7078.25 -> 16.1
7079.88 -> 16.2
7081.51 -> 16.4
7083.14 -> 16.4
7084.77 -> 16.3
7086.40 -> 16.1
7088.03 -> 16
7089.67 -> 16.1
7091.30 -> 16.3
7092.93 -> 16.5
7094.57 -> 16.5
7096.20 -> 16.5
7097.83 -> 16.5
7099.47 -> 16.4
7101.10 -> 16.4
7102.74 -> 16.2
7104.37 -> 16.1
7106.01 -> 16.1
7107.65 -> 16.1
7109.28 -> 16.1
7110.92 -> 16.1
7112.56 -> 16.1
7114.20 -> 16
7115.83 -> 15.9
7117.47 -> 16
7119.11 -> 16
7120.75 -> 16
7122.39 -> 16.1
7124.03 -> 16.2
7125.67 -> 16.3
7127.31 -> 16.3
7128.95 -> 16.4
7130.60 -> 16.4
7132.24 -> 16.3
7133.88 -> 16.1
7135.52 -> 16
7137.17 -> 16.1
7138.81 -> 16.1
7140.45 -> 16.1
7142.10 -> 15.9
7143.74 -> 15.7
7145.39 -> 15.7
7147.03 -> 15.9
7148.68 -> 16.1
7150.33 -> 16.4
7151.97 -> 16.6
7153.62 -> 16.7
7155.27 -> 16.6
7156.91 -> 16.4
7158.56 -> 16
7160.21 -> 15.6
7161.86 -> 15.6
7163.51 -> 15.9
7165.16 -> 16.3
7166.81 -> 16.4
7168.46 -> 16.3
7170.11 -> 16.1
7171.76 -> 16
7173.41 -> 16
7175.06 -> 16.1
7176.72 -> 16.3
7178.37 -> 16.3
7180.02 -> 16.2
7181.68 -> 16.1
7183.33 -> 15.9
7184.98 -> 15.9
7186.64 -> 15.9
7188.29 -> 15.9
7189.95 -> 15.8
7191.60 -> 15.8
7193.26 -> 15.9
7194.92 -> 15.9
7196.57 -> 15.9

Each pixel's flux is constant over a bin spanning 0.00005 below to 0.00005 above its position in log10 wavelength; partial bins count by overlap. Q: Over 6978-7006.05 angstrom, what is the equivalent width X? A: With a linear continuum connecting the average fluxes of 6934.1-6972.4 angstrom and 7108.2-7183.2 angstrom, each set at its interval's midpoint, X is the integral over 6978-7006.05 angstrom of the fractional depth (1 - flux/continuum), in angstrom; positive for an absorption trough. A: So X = 0.3 angstrom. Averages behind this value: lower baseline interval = 16.7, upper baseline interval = 16.1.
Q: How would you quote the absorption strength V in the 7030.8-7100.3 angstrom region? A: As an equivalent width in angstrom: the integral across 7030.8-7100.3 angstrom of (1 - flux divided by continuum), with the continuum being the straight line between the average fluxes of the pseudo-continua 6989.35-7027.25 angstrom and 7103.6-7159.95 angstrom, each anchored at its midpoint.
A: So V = 0.3 angstrom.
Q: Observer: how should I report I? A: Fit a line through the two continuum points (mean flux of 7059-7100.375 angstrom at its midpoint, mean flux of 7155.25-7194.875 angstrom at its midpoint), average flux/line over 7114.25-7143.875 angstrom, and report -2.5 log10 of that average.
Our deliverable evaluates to 0.00 mag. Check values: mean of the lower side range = 16.2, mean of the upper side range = 16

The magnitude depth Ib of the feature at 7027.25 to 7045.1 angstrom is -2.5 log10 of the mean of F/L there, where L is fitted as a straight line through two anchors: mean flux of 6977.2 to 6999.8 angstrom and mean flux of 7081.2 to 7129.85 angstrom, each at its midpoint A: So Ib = 0.00 mag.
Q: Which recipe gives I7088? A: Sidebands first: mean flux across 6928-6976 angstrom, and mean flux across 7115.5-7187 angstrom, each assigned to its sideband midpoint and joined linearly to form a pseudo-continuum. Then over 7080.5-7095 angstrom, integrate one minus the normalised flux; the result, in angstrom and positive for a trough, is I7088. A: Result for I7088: 0.0 angstrom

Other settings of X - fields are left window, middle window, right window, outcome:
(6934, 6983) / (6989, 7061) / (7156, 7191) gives 0.5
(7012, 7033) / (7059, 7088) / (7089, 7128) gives 0.3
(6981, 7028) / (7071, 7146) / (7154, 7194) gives 0.3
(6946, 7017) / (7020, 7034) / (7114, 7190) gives -0.1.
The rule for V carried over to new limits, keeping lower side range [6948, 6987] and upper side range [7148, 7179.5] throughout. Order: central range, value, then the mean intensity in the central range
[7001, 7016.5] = 0.2 angstrom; 16.3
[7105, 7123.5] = 0.3 angstrom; 16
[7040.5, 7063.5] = 0.2 angstrom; 16.3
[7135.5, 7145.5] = 0.2 angstrom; 15.9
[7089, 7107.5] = 0.0 angstrom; 16.3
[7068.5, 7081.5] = 0.3 angstrom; 16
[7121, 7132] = 0.0 angstrom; 16.3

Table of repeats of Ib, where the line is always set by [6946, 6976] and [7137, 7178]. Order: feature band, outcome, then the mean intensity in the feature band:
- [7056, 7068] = 0.007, 16.3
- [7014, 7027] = -0.001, 16.5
